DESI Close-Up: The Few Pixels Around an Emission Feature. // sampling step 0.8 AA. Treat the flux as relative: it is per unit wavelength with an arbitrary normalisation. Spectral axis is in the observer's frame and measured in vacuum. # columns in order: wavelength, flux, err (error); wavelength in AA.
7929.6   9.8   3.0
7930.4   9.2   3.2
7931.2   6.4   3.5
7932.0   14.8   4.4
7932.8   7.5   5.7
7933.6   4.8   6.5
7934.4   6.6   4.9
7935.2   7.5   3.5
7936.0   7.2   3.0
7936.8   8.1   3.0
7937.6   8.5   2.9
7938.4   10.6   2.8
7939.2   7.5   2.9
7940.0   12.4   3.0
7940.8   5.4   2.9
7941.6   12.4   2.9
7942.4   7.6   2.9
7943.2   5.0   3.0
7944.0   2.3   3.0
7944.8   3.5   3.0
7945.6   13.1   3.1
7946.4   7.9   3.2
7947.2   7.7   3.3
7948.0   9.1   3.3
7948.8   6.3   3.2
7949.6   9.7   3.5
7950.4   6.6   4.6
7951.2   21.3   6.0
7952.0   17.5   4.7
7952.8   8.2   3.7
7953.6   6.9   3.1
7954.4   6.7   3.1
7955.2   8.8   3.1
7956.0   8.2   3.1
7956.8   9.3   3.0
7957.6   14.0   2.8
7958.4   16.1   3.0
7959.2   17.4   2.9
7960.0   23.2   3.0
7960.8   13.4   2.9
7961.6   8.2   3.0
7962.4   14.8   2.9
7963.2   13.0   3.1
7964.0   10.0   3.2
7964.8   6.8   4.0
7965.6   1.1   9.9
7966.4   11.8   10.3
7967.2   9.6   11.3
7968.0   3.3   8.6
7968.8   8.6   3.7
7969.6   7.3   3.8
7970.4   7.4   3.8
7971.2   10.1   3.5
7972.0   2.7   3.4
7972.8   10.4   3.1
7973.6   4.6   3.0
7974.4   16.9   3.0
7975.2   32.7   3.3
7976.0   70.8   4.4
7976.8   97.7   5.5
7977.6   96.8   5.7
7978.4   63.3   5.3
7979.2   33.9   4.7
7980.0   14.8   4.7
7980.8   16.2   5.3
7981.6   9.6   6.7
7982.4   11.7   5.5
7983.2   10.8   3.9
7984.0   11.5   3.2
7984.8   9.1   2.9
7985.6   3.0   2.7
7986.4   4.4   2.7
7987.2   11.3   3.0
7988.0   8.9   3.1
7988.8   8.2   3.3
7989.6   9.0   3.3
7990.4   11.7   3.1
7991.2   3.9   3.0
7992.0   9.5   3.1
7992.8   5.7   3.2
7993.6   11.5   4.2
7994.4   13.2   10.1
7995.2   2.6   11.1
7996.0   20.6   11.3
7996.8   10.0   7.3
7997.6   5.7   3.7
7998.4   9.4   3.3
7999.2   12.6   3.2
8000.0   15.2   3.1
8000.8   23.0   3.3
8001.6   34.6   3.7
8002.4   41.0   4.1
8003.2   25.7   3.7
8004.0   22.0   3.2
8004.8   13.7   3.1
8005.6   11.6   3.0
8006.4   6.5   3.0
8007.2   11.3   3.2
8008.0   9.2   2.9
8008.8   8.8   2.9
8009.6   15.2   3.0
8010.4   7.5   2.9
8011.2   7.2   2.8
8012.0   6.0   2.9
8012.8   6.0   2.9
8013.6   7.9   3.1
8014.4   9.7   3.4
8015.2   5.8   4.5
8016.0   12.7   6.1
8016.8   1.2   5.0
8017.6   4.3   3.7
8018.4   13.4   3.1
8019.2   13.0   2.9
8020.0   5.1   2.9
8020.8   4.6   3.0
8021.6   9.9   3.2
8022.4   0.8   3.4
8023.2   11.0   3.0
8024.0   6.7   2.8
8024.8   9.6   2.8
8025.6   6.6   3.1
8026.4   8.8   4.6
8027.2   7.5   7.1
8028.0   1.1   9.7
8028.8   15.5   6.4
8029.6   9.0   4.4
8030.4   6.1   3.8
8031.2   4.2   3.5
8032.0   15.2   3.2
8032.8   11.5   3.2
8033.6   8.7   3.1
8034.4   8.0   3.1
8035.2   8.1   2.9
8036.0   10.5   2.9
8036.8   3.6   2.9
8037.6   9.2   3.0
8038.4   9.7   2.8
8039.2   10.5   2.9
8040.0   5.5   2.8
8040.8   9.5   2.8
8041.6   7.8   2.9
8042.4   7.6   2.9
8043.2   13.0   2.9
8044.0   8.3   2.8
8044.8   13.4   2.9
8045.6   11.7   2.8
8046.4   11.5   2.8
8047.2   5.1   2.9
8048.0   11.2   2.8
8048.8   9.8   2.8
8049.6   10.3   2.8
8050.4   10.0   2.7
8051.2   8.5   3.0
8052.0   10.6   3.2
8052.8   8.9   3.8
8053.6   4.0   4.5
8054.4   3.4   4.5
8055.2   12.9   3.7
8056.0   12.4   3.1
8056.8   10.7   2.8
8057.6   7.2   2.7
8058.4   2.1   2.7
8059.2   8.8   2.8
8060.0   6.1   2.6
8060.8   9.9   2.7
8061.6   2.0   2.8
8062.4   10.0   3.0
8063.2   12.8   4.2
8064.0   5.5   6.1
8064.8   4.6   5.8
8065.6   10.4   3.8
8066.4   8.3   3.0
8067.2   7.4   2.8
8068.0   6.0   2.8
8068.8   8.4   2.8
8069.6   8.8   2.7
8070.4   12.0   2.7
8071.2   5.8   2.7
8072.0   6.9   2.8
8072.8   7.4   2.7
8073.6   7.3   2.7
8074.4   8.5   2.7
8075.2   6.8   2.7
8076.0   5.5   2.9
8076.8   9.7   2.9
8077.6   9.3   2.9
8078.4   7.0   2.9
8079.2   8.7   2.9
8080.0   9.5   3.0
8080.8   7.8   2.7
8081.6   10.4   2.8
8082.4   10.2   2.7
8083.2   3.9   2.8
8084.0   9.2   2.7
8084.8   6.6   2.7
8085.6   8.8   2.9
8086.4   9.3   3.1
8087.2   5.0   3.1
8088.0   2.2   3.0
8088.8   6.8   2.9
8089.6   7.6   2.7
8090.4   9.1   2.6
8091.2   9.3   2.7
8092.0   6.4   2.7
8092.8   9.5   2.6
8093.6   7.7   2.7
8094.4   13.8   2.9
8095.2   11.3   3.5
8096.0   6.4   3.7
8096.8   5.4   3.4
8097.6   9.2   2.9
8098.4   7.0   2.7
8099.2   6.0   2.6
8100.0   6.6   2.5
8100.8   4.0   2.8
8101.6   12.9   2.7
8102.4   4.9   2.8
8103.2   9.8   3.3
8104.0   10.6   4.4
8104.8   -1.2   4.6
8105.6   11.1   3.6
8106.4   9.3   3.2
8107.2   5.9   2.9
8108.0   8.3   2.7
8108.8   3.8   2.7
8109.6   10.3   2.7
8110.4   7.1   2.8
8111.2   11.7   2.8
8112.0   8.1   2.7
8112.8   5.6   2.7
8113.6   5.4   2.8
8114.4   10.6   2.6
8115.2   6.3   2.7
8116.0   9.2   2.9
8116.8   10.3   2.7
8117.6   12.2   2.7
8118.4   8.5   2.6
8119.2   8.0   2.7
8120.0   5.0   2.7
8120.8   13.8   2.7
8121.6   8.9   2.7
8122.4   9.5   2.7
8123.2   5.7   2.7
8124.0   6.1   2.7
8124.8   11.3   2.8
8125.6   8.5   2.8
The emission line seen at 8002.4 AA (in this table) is [N II] 6583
